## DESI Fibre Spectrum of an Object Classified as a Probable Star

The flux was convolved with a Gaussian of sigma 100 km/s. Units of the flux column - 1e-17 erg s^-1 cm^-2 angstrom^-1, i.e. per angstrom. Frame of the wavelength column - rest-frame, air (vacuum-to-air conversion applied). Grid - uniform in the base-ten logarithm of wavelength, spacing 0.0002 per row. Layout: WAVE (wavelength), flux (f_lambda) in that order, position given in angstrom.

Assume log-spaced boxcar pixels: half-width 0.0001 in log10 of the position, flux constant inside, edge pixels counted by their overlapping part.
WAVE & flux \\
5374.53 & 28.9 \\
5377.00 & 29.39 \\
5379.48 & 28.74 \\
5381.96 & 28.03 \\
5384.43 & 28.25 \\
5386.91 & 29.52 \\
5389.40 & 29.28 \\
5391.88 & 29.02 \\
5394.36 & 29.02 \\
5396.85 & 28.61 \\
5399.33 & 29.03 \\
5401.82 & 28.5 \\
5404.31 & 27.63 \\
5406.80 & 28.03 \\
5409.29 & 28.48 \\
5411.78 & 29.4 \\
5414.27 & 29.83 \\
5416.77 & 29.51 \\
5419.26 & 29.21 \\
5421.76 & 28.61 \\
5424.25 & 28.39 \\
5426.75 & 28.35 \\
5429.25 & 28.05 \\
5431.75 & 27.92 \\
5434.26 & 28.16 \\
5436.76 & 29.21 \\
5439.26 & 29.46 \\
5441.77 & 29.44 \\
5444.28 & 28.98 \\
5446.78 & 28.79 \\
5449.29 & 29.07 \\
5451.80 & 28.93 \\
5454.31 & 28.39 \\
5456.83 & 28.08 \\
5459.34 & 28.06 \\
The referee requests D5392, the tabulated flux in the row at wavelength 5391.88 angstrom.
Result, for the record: 29.02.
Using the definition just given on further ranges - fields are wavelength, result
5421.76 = 28.61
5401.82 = 28.5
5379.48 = 28.74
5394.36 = 29.02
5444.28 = 28.98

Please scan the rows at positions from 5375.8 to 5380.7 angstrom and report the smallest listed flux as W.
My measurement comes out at 28.74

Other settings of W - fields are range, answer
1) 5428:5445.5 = 27.92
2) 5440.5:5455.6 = 28.39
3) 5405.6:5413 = 28.03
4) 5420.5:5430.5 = 28.05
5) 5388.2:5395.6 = 29.02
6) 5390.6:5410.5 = 27.63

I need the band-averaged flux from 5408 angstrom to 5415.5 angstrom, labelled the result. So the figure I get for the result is 29.2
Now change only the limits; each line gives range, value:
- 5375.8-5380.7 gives 29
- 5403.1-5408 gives 27.8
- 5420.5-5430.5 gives 28.4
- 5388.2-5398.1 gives 29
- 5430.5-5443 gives 28.8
